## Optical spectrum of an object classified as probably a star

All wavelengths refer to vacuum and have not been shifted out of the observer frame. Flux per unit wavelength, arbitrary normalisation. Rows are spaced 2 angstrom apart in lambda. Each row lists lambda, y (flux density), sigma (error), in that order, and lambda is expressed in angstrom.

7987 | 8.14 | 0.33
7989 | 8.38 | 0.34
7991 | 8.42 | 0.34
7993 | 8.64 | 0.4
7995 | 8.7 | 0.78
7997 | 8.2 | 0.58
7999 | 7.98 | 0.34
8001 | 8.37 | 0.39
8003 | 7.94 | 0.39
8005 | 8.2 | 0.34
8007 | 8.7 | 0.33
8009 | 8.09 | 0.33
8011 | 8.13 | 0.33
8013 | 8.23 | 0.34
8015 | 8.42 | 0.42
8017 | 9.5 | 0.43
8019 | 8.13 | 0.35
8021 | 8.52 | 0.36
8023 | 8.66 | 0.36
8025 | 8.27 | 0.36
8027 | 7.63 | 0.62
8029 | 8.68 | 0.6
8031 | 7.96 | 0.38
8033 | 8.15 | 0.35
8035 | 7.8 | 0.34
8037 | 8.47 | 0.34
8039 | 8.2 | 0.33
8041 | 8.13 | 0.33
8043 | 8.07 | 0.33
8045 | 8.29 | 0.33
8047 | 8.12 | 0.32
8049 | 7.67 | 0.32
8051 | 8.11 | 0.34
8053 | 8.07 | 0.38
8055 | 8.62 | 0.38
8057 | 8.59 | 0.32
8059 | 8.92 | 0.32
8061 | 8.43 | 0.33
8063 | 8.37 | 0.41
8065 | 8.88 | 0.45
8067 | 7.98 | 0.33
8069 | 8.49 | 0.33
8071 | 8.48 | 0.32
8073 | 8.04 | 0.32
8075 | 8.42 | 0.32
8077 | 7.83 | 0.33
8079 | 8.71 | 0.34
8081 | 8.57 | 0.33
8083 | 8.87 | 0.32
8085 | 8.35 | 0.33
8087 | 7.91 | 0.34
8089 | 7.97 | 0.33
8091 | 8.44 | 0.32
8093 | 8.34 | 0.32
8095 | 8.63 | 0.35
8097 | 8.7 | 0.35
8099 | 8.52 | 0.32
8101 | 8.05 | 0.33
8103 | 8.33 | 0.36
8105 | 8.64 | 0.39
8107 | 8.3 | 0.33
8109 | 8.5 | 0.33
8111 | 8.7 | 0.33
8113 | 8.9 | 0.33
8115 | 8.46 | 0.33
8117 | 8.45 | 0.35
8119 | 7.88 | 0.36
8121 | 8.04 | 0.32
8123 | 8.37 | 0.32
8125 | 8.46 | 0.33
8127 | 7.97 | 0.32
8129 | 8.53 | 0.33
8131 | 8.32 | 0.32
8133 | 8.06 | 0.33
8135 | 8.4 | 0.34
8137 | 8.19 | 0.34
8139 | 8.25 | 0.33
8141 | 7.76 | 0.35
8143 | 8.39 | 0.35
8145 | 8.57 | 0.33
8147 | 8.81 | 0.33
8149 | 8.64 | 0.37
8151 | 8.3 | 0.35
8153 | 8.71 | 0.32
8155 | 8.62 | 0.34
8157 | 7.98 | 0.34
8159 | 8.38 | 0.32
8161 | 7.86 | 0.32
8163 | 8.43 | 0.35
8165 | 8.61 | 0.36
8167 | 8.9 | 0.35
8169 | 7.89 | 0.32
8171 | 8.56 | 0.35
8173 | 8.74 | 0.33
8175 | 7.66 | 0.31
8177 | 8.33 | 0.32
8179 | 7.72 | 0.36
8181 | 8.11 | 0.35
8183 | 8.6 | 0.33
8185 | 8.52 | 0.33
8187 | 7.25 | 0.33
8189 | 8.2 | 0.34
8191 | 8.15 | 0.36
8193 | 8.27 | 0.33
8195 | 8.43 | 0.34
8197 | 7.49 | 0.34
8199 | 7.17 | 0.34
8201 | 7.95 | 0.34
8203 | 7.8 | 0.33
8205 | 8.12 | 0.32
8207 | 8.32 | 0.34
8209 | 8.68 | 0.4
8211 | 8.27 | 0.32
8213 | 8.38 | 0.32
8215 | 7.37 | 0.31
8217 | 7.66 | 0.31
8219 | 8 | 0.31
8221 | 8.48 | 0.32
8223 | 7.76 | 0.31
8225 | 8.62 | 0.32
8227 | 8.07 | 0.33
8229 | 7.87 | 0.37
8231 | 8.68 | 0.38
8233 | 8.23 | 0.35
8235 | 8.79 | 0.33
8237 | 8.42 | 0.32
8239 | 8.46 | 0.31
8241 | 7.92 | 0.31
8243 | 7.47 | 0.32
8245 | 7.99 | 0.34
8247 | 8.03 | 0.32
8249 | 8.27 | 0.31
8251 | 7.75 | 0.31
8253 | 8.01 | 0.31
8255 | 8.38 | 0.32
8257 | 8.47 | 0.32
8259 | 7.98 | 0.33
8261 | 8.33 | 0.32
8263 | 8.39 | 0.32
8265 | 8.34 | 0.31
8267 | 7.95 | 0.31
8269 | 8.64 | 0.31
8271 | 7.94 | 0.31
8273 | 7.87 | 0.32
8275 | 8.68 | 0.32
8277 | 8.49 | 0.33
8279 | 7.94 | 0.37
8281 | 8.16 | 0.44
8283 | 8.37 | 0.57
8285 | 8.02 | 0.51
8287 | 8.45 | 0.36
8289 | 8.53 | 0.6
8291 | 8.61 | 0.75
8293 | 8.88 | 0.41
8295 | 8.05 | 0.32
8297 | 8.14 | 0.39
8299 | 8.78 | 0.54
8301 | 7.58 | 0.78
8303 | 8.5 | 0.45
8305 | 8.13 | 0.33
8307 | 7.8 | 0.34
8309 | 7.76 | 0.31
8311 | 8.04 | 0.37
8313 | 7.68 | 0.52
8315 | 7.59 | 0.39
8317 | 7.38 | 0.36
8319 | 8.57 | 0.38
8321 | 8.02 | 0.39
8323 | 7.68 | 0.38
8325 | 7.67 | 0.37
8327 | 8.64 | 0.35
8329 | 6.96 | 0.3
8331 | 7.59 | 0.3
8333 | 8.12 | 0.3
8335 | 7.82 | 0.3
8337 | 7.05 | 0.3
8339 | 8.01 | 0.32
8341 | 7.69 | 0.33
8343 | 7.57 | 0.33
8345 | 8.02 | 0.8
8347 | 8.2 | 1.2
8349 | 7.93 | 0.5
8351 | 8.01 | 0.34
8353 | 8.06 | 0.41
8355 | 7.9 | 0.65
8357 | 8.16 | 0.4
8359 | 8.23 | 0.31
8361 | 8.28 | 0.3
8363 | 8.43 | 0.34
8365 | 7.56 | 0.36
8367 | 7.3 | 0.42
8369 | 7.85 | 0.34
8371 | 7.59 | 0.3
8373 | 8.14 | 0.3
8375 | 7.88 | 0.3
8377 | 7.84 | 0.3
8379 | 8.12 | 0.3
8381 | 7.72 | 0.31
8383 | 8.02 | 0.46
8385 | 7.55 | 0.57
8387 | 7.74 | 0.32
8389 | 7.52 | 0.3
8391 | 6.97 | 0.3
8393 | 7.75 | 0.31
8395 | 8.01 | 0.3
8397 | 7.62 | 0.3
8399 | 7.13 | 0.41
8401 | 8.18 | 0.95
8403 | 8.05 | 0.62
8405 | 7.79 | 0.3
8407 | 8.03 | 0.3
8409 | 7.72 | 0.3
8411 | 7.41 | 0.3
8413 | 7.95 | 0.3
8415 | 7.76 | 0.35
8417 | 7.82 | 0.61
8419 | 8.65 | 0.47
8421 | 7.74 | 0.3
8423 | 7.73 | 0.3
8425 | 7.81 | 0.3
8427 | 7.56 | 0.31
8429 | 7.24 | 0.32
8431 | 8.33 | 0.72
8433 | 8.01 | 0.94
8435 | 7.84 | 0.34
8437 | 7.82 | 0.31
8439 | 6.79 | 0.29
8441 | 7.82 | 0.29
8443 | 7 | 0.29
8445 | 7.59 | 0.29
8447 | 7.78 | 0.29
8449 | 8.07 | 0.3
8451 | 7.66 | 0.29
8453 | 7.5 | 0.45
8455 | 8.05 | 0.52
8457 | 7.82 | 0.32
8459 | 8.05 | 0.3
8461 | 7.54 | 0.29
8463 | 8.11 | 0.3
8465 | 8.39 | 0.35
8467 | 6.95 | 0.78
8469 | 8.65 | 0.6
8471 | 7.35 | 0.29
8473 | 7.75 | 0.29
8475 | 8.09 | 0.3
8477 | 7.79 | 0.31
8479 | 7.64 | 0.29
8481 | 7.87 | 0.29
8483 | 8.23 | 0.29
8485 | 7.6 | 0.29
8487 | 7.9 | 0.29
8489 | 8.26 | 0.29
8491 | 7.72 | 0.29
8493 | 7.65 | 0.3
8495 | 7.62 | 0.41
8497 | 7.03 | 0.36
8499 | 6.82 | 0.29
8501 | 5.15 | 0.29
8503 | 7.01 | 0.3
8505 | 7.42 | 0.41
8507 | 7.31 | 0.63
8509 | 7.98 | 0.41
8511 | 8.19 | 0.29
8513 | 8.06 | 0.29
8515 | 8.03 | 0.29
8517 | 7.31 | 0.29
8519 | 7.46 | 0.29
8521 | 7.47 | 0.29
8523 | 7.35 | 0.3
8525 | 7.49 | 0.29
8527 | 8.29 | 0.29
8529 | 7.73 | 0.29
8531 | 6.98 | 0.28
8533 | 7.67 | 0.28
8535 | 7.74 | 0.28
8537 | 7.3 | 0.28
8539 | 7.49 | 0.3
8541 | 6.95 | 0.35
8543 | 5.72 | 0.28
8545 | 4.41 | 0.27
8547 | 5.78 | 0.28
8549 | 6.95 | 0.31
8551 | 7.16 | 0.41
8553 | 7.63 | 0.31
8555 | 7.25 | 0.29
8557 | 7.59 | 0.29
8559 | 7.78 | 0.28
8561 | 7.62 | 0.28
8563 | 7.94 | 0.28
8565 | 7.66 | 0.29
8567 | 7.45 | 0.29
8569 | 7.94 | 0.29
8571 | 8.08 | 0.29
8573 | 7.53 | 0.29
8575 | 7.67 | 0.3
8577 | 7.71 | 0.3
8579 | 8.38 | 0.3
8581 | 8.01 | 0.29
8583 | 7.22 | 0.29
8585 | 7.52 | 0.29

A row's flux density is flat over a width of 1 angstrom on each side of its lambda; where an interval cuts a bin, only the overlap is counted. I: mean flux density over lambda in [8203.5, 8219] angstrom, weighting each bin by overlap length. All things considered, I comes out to 8.1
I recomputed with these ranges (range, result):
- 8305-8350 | 7.82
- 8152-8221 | 8.16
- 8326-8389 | 7.86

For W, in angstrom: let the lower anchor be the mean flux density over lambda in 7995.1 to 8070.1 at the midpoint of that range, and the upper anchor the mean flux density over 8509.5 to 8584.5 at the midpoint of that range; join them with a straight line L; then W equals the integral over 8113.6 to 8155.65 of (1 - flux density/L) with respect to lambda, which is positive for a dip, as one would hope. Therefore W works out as -1.1 angstrom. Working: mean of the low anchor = 8.3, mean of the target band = 8.34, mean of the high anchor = 7.44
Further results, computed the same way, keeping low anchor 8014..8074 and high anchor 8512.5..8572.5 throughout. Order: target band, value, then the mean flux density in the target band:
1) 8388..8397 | 0.1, 7.57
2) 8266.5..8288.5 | -1.1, 8.24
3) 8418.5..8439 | -0.6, 7.8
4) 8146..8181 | -1.2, 8.35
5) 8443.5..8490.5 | -2.2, 7.84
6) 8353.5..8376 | -0.7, 7.94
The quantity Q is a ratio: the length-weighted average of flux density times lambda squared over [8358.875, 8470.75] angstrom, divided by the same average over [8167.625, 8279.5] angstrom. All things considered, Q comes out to 1.00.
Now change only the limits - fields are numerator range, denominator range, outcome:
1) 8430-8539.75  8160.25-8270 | 1.00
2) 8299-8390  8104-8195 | 0.99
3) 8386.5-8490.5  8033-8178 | 1.01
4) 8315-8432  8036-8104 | 1.01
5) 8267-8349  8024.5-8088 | 1.03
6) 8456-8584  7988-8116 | 1.01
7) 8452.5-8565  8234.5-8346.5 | 0.98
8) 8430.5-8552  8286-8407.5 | 0.98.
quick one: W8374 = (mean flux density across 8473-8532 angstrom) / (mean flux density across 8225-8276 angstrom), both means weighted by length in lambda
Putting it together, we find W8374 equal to 0.92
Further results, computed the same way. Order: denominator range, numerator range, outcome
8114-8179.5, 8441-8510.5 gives 0.92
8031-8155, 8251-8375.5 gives 0.96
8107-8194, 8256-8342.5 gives 0.97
